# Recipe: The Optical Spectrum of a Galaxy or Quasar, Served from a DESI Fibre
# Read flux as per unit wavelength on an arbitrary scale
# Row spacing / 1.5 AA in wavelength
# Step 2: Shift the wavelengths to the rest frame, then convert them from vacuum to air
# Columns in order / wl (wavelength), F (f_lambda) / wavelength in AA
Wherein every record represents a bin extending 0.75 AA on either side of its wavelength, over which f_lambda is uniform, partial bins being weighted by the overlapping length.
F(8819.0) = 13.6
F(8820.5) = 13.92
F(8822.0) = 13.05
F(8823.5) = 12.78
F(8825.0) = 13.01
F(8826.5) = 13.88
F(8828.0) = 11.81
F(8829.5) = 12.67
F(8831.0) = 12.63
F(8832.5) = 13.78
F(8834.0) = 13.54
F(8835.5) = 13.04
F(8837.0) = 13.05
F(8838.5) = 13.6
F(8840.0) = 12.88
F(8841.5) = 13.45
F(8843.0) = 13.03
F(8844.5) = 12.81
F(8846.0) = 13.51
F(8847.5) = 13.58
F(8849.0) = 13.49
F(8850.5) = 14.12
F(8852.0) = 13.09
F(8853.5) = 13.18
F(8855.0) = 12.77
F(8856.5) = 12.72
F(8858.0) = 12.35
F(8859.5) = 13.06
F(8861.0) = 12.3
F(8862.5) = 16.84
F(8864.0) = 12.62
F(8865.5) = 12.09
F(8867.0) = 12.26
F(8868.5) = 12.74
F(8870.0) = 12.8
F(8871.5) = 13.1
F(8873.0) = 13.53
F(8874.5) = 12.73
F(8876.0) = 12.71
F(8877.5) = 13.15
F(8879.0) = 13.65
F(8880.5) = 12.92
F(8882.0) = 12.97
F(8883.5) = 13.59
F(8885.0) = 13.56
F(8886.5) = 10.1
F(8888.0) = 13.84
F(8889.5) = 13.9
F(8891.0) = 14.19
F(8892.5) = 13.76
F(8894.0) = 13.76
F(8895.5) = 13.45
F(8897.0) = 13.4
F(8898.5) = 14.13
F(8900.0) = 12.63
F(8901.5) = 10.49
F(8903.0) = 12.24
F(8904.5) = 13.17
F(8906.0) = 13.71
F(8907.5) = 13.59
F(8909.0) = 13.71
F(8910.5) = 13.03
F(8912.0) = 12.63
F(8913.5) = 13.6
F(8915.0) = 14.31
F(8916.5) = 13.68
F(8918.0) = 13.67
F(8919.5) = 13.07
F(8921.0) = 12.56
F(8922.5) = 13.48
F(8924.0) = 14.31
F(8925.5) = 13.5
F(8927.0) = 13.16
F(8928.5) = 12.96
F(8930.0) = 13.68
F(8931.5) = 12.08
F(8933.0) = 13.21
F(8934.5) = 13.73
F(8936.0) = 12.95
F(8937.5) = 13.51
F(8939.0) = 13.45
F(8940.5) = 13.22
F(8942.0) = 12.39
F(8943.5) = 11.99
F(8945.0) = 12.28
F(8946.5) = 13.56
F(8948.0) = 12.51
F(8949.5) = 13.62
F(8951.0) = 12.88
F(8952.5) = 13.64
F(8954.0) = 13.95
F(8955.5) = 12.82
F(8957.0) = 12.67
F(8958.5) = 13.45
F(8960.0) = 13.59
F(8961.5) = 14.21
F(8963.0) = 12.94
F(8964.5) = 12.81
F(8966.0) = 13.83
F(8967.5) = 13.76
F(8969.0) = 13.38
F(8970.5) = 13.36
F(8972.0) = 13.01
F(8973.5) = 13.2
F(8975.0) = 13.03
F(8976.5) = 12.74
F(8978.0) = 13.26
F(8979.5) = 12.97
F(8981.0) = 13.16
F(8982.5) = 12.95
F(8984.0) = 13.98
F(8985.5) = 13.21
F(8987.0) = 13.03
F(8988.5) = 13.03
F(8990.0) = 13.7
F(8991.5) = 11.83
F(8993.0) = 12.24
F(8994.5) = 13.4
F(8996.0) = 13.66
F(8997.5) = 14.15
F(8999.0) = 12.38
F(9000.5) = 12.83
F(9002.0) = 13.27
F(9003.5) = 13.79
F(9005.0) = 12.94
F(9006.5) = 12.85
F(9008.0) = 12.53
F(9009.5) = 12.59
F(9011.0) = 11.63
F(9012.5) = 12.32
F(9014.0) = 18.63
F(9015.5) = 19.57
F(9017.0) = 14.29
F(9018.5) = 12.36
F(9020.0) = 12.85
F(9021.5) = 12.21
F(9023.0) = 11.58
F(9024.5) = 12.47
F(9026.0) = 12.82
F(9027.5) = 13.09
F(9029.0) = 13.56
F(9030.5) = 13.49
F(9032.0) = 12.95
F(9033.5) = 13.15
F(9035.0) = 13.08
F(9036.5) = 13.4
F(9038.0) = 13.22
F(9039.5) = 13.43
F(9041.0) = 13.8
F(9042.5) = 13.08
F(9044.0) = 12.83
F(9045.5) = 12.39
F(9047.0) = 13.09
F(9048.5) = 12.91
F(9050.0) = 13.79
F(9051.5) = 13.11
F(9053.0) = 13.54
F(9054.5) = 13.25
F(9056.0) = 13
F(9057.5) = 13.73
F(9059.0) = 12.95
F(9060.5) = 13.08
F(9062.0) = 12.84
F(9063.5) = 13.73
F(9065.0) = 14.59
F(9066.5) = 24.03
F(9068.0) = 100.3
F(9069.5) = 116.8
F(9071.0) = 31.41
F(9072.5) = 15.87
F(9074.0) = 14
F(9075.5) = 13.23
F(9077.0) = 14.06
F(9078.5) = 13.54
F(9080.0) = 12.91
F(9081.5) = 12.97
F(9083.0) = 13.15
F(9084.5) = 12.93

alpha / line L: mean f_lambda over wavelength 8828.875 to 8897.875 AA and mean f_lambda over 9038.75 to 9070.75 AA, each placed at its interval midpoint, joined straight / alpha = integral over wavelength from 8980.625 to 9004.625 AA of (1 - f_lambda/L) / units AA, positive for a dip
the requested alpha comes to 8.06 AA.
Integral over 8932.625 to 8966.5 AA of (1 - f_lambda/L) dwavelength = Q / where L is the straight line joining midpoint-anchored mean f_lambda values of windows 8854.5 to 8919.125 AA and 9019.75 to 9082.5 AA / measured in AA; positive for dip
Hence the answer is 4.5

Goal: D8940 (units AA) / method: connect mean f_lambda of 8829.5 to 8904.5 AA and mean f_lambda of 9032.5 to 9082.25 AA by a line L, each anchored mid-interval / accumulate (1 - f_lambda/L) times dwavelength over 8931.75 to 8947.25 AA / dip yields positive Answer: 2.7 AA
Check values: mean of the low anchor 13.1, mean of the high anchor 20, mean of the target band 13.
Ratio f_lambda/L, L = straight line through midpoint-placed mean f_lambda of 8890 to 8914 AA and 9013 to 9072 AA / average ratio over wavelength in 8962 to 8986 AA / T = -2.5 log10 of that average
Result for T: 0.22 mag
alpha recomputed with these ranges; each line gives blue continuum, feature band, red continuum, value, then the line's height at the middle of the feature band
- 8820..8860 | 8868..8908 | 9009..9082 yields 3.2 AA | 14.3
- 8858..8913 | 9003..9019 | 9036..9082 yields 3.9 AA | 18.5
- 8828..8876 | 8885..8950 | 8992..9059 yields 0.0 AA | 13.2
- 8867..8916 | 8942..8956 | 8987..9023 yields 0.3 AA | 13.3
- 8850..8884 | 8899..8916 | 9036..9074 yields 2.3 AA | 15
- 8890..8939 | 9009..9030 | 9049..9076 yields 8.1 AA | 22.1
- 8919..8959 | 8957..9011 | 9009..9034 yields 0.8 AA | 13.3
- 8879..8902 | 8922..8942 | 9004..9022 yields 0.1 AA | 13.4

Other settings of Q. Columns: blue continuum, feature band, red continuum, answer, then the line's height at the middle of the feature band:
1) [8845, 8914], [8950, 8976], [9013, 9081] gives 4.0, 15.7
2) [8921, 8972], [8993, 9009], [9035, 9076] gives 3.9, 17.3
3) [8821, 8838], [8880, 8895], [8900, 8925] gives -0.1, 13.1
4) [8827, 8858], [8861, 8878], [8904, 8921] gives 0.2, 13.2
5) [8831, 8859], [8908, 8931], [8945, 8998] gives -0.3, 13.2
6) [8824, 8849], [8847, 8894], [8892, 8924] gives 0.2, 13.2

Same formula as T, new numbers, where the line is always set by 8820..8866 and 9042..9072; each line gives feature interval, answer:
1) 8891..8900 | 0.17 mag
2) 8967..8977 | 0.44 mag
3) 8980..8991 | 0.48 mag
